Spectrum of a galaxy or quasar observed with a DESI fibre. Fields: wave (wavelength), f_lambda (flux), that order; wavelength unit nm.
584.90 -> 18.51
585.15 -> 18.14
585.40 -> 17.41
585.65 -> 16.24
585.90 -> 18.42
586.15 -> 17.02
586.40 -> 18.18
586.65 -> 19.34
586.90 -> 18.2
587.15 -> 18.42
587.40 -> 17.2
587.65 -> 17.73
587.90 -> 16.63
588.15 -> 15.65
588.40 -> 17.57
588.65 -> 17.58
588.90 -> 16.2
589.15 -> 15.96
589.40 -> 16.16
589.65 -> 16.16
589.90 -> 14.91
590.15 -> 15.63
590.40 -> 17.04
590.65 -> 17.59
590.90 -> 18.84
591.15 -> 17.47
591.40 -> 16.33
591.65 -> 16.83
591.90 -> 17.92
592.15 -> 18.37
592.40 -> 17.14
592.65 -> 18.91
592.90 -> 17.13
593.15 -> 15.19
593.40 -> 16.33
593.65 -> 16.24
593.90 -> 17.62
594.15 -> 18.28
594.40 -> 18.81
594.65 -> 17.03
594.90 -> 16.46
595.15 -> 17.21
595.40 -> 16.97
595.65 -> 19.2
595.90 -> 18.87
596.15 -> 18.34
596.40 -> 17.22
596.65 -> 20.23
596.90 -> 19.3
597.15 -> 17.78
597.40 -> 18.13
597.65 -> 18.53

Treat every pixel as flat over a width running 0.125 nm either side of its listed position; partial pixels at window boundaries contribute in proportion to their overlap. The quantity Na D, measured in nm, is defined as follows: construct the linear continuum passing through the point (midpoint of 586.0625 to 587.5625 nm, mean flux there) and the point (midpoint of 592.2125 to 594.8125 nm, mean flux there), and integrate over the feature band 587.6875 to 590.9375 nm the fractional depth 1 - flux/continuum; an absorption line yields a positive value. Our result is 0.22 nm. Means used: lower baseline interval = 18.1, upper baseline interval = 17.3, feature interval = 16.6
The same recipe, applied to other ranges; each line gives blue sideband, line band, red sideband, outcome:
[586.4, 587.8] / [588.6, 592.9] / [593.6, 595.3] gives 0.19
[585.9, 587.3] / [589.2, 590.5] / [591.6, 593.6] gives 0.13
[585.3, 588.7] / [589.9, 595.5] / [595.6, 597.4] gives 0.31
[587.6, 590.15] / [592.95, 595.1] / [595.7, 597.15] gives 0.12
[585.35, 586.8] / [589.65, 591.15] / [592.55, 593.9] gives 0.03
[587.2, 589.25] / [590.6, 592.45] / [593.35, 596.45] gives -0.04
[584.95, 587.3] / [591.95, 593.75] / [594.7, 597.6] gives 0.10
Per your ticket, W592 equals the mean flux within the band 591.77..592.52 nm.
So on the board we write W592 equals 17.8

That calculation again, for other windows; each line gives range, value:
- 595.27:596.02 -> 18.3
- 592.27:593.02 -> 17.7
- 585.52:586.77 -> 17.8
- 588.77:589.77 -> 16.1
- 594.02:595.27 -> 17.6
